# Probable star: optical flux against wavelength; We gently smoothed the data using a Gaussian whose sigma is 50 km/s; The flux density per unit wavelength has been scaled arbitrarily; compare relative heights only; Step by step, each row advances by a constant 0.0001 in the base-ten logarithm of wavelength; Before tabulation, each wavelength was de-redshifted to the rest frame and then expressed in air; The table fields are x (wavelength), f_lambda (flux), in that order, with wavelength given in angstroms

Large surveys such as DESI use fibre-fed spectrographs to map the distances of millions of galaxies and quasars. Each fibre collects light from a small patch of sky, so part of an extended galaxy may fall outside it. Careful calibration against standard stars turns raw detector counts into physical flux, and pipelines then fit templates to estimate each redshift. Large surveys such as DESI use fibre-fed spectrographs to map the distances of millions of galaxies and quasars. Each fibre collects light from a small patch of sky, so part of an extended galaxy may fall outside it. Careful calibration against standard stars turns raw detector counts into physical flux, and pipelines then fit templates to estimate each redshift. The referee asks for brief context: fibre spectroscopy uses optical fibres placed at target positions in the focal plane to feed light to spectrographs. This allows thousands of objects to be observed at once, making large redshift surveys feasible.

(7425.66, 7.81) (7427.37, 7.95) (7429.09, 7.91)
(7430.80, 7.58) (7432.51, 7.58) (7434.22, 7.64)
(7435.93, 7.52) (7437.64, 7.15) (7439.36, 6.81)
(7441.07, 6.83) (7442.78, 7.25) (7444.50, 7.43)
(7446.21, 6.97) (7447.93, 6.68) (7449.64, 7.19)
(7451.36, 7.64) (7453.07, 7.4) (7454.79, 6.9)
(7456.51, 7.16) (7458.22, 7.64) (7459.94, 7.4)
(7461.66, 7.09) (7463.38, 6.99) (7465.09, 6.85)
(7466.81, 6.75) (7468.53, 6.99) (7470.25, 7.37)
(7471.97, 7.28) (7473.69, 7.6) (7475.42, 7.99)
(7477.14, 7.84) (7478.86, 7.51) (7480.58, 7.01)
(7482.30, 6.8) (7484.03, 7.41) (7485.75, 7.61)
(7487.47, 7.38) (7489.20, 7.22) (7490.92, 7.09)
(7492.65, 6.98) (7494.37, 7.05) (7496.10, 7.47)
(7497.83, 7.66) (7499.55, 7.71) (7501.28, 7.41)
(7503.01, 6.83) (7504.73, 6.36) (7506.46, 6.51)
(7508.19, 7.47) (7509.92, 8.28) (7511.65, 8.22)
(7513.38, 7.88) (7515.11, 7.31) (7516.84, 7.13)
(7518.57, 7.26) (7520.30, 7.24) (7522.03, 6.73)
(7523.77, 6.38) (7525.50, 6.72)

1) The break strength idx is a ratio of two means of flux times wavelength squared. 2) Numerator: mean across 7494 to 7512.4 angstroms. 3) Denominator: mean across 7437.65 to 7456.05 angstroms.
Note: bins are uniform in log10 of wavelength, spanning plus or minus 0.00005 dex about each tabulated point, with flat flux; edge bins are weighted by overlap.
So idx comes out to 1.1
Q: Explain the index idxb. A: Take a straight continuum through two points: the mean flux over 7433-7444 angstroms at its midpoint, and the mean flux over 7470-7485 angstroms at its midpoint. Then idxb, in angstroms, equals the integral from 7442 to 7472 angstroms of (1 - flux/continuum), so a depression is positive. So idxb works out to 0.6 angstroms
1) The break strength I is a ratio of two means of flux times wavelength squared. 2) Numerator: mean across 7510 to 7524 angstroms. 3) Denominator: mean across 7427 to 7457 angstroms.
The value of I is 1.03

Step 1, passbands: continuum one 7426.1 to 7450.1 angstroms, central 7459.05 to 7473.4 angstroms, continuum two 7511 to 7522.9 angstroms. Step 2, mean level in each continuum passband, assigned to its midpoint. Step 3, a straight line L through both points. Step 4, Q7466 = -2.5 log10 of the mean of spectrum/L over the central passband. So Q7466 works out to 0.035 mag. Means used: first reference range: 7.33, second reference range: 7.38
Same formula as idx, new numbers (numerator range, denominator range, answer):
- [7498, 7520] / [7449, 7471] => 1.04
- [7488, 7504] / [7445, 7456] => 1.03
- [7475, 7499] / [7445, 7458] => 1.04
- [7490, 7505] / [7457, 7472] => 1.02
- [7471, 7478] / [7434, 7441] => 1.08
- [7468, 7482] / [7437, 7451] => 1.06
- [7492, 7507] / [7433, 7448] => 1.01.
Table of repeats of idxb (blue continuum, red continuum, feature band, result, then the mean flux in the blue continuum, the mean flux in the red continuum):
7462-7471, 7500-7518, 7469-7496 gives -0.8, 7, 7.35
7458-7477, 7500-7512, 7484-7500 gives -0.2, 7.28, 7.27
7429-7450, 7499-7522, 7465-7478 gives -0.1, 7.25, 7.33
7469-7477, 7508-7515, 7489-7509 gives 1.7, 7.55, 7.94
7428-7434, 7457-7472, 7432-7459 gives 0.8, 7.69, 7.15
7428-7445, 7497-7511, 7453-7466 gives 0.3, 7.37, 7.29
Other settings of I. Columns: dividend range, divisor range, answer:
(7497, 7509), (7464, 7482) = 0.99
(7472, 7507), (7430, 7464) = 1.02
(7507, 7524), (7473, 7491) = 1.01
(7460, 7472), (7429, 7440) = 0.96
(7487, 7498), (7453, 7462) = 1.01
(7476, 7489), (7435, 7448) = 1.05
